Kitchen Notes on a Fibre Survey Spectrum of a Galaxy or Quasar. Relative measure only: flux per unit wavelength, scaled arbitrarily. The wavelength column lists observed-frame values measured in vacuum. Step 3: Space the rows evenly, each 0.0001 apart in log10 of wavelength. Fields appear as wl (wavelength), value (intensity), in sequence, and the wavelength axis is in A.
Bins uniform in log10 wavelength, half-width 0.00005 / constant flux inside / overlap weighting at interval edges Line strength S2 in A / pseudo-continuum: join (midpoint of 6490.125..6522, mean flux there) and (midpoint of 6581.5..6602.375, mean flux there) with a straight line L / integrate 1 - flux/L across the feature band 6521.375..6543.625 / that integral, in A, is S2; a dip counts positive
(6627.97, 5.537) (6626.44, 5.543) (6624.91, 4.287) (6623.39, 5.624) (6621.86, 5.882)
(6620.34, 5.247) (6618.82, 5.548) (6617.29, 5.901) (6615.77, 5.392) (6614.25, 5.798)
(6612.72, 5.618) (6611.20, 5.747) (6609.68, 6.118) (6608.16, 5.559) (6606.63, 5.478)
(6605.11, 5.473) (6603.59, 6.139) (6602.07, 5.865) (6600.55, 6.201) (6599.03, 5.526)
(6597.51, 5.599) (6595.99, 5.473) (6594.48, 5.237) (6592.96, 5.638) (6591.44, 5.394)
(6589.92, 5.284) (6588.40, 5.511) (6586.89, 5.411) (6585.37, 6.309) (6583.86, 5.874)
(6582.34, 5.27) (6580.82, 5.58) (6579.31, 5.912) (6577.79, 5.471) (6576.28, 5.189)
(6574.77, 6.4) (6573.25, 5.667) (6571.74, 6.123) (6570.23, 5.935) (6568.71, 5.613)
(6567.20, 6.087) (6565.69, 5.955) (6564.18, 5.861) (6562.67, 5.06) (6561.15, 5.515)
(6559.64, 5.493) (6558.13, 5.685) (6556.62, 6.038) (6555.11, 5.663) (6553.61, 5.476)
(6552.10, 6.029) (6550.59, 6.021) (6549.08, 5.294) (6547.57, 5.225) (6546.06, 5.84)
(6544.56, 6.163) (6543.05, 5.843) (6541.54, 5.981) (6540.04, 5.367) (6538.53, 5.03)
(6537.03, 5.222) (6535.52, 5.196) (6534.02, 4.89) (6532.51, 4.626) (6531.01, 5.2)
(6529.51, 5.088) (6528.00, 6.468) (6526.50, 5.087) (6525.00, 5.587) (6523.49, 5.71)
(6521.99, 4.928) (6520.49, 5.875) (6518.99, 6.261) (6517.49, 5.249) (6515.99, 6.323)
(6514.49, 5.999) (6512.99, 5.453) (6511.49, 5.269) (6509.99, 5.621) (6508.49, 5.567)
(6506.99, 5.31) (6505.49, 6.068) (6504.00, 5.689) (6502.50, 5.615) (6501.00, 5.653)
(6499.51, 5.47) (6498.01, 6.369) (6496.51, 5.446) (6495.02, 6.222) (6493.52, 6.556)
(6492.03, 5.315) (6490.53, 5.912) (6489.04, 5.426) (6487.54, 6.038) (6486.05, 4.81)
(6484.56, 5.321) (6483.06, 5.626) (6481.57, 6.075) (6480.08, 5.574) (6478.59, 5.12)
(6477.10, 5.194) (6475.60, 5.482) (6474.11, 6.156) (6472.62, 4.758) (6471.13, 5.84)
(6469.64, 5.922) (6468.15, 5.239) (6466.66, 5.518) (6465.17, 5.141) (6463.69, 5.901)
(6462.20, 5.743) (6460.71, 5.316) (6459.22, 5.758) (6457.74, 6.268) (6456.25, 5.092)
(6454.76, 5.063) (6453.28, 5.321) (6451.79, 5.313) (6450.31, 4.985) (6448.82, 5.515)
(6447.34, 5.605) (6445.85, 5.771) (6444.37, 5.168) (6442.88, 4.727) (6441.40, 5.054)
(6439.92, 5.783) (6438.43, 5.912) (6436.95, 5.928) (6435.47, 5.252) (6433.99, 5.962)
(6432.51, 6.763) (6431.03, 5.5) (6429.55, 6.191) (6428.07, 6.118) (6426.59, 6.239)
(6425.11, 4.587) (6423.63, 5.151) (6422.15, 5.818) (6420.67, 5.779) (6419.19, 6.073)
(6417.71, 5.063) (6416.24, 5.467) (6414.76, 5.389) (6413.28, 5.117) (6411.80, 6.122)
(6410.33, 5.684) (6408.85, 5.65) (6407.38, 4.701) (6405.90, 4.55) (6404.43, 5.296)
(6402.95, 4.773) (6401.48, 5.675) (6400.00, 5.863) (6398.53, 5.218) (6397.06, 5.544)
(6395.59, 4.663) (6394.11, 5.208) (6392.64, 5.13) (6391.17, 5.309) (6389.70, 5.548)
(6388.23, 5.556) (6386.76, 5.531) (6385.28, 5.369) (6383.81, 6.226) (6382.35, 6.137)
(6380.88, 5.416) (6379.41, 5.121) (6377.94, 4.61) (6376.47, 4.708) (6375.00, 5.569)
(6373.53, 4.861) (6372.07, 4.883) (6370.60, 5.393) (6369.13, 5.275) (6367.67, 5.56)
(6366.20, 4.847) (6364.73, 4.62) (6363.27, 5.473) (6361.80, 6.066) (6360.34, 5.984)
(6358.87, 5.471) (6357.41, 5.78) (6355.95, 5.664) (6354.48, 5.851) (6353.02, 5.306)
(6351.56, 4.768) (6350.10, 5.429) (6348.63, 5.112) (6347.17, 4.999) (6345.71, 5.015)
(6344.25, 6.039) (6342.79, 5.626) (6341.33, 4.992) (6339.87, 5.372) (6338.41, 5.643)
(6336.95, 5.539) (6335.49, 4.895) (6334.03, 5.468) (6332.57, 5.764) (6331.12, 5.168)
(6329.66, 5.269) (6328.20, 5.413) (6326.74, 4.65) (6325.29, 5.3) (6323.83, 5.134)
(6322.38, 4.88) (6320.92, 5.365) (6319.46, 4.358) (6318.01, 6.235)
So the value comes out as 1.4 A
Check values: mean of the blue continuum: 5.75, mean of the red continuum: 5.61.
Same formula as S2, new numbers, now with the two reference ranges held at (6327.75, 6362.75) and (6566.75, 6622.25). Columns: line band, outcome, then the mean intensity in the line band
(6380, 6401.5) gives 0.0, 5.48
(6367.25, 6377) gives 0.5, 5.18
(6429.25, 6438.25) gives -0.6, 5.92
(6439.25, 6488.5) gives 0.9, 5.46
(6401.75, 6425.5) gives 0.7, 5.34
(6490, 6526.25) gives -0.8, 5.72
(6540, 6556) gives -0.3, 5.74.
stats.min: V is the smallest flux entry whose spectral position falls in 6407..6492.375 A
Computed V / 4.587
